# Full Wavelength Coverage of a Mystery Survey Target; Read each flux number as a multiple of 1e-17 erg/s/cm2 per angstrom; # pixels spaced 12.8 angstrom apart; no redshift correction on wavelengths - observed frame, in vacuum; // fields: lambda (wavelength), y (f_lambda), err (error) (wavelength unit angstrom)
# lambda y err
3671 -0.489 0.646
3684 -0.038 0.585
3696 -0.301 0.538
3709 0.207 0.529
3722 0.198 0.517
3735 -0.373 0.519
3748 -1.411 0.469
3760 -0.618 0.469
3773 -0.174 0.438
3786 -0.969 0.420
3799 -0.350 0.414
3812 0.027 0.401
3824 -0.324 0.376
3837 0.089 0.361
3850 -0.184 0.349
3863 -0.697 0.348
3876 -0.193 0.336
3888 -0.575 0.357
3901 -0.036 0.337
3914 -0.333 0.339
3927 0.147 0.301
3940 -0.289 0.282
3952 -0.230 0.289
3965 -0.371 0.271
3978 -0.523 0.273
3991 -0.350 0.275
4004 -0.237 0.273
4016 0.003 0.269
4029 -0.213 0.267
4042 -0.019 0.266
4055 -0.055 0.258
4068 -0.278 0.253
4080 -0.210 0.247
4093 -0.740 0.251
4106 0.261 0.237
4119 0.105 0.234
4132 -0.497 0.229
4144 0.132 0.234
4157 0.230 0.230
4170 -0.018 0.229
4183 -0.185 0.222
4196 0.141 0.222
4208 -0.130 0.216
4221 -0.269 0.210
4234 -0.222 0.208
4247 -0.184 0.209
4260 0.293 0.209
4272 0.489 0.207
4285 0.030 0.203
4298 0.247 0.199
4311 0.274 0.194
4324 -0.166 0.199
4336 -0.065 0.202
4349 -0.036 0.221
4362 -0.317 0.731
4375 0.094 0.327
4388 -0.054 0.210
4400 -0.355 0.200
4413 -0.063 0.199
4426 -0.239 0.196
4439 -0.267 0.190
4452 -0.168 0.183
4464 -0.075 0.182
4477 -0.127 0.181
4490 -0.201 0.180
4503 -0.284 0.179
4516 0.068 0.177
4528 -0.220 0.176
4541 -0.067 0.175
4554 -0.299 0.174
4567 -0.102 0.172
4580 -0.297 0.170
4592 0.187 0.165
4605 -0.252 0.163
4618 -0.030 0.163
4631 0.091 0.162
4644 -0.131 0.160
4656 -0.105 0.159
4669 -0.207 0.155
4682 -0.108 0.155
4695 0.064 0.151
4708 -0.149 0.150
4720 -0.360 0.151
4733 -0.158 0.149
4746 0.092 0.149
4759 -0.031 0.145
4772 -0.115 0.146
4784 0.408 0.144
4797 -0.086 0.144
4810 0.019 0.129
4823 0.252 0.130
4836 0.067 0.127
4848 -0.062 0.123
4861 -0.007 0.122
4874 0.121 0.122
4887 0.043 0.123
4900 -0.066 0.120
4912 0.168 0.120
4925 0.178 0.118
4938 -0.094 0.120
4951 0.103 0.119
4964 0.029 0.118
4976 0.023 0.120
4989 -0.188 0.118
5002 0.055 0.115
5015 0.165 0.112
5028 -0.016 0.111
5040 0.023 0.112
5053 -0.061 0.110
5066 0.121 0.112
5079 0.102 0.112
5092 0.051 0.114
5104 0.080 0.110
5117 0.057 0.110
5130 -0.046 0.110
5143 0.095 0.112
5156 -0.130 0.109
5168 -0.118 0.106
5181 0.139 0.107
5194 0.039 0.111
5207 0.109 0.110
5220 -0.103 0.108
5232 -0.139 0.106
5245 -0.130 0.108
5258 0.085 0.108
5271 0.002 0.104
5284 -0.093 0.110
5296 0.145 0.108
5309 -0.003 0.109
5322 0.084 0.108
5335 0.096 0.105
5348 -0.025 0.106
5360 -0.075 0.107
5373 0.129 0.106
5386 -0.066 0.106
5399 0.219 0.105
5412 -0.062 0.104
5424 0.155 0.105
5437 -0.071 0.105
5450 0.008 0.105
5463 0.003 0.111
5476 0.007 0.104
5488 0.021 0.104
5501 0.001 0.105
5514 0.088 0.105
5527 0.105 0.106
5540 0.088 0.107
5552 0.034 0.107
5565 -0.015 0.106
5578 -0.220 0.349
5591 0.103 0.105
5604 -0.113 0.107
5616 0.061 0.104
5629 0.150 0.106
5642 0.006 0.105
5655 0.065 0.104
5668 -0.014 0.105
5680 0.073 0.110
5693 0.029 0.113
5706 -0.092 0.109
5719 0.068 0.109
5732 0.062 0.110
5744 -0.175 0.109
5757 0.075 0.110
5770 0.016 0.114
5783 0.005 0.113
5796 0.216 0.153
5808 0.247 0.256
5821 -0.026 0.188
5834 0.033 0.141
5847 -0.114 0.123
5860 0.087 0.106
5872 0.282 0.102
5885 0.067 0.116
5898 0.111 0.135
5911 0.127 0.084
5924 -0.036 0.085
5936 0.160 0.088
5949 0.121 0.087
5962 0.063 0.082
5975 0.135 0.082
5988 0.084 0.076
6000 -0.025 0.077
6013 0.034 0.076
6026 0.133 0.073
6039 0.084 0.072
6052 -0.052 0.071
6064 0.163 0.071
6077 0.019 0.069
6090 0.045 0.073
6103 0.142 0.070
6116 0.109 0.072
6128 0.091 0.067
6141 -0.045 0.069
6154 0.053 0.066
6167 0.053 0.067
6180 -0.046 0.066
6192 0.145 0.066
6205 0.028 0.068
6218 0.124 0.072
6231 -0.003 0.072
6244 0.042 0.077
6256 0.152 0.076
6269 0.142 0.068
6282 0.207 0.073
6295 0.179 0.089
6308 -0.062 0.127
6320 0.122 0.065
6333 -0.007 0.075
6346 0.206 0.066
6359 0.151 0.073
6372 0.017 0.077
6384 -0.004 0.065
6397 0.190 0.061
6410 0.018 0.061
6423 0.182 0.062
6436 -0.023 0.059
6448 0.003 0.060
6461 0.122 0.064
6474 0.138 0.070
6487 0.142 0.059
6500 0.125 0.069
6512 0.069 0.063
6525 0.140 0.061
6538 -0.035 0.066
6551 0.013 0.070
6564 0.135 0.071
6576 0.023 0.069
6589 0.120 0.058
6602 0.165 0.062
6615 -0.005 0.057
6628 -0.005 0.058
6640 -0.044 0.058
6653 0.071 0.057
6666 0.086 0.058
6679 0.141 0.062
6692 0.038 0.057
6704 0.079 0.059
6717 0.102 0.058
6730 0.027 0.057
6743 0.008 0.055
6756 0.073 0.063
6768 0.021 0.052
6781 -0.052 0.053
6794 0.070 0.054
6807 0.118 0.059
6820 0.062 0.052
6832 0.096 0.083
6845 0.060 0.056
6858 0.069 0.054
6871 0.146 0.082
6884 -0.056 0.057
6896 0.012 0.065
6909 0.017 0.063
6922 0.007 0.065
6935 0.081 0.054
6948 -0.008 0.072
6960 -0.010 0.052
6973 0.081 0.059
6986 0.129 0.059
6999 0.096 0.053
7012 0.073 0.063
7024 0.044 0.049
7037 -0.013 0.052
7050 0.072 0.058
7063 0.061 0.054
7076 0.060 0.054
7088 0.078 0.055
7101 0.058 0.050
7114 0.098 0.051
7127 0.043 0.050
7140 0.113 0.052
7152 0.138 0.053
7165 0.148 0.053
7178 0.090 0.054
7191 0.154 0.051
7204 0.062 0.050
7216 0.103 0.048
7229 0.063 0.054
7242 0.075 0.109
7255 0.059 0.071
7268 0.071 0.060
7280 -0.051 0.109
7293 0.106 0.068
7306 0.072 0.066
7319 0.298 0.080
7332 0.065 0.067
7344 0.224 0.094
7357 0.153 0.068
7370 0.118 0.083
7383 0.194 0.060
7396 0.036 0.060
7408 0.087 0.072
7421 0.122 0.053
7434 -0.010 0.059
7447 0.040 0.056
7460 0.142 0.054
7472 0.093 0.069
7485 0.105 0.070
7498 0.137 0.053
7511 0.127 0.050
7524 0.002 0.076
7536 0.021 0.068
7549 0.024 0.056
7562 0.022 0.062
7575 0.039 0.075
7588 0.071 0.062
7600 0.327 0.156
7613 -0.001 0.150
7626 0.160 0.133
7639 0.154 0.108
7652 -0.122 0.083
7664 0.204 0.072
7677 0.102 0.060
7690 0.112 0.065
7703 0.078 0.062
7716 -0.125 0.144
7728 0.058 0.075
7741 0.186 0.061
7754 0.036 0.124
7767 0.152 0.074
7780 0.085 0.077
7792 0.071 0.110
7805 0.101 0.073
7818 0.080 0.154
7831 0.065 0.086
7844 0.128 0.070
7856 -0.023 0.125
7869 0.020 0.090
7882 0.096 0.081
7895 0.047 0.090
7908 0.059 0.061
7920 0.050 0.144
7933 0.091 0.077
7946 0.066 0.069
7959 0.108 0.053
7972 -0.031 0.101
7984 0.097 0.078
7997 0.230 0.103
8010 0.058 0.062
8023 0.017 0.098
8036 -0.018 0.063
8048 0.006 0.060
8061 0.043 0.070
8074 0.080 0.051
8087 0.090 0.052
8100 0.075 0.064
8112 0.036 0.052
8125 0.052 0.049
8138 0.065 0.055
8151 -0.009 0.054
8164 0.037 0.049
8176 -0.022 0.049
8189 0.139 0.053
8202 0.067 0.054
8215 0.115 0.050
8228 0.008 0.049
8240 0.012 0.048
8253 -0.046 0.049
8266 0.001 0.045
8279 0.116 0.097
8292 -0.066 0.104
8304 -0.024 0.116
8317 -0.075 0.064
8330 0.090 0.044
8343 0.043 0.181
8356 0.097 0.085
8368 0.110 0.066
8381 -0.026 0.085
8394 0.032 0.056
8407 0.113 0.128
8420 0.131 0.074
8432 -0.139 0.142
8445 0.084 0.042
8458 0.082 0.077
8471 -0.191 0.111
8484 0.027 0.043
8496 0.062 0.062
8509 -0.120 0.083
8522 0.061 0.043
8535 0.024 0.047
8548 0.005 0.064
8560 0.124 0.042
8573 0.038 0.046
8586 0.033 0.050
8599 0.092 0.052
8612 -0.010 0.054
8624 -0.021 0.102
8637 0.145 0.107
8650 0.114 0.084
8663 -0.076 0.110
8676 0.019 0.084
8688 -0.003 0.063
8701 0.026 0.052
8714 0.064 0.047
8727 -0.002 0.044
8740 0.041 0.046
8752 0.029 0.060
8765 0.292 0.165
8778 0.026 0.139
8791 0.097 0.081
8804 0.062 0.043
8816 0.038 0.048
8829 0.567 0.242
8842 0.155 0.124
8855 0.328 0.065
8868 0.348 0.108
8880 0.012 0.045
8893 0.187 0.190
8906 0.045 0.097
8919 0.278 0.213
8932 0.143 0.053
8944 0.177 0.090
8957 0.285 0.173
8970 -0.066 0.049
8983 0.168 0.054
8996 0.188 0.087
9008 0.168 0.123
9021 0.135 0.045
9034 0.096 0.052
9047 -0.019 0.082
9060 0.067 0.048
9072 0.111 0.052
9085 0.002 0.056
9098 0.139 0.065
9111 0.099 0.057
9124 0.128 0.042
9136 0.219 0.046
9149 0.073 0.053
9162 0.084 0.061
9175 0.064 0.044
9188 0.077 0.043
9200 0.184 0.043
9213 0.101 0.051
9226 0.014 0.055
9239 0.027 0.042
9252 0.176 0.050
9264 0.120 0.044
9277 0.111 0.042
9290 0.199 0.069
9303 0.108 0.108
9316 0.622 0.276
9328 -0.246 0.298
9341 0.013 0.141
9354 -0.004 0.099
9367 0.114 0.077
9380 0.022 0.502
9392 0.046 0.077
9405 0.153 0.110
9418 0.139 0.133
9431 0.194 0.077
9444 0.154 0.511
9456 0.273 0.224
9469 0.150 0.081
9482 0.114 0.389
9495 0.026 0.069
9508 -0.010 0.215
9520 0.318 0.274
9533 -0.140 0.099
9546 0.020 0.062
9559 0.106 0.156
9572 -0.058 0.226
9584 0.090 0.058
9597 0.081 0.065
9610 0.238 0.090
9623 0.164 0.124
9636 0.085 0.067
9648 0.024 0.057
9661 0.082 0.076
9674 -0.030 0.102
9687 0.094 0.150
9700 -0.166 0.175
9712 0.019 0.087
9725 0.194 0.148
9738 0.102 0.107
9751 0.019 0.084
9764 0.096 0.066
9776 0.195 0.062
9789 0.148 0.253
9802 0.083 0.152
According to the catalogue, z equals 1.38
